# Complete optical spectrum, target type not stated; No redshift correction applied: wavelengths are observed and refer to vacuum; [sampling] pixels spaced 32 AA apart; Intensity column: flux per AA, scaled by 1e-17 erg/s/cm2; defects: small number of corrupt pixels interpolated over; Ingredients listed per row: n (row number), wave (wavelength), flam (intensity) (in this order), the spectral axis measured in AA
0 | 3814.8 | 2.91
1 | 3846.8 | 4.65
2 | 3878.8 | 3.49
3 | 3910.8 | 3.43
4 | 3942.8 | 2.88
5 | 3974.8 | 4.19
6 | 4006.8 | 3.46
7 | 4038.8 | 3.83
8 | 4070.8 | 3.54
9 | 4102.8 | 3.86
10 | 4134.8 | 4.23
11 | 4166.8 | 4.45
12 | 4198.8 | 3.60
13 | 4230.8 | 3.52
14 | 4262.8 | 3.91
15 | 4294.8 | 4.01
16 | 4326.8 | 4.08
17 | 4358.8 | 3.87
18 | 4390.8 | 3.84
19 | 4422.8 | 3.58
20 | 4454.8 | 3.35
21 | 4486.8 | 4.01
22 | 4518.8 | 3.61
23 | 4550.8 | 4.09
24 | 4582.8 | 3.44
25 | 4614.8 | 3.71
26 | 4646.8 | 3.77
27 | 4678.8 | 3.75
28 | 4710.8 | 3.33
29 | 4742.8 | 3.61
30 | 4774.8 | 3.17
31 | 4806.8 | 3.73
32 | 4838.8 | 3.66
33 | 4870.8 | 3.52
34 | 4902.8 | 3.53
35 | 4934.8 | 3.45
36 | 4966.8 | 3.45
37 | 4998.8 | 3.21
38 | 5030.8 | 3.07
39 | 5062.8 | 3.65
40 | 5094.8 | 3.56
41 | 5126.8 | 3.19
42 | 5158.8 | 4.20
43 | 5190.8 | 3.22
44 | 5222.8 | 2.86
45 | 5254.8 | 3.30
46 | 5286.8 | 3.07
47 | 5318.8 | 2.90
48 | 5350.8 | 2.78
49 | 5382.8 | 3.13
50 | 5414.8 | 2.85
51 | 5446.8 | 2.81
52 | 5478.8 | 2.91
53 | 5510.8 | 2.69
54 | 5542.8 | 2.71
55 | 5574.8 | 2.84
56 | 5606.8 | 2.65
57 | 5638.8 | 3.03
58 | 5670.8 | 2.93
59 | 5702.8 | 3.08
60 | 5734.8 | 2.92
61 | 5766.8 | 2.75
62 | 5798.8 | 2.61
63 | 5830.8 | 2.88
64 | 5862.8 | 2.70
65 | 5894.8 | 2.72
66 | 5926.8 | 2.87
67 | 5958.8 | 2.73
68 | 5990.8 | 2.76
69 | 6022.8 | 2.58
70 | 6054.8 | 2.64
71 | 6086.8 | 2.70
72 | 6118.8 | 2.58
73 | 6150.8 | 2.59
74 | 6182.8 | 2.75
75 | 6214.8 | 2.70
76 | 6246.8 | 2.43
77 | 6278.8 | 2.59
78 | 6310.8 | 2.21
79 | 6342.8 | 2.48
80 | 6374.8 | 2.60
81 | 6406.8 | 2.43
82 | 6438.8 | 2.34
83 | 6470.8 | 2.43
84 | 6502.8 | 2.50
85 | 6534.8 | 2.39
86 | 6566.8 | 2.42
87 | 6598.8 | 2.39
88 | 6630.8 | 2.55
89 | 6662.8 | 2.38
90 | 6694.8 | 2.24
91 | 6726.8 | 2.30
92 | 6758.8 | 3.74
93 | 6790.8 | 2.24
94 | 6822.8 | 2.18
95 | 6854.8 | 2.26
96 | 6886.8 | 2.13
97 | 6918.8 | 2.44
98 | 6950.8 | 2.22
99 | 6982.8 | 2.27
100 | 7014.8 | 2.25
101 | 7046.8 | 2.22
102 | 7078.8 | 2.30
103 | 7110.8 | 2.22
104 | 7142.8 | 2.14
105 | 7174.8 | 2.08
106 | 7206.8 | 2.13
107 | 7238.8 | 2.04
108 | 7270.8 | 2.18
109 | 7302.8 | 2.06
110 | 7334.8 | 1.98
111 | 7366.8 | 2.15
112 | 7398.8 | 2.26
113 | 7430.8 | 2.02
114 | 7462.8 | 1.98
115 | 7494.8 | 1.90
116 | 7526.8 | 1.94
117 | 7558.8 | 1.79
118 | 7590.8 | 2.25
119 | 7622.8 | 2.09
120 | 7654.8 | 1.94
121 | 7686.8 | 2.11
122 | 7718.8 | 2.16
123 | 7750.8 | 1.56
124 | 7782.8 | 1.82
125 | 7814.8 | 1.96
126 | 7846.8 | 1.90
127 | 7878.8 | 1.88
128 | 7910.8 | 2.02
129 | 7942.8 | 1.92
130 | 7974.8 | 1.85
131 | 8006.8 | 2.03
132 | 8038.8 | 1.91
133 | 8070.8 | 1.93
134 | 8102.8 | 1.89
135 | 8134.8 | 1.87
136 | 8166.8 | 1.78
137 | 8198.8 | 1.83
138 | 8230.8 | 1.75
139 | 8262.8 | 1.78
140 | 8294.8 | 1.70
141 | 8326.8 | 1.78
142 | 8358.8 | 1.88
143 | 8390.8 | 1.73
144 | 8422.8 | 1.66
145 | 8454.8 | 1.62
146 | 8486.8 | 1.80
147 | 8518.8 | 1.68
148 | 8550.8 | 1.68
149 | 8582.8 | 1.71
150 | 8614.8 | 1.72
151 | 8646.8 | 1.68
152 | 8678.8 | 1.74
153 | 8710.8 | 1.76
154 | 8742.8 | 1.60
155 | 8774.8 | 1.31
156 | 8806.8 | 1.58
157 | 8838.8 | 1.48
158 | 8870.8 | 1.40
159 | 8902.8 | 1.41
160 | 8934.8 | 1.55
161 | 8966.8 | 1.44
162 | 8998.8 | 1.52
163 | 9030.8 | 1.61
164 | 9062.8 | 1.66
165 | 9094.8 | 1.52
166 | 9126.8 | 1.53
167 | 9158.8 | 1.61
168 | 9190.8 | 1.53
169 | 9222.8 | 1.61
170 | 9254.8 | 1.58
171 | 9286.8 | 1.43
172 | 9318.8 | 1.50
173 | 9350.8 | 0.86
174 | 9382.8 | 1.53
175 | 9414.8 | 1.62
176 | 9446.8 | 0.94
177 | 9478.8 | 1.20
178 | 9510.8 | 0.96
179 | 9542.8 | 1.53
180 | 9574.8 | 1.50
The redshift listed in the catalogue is 0.03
